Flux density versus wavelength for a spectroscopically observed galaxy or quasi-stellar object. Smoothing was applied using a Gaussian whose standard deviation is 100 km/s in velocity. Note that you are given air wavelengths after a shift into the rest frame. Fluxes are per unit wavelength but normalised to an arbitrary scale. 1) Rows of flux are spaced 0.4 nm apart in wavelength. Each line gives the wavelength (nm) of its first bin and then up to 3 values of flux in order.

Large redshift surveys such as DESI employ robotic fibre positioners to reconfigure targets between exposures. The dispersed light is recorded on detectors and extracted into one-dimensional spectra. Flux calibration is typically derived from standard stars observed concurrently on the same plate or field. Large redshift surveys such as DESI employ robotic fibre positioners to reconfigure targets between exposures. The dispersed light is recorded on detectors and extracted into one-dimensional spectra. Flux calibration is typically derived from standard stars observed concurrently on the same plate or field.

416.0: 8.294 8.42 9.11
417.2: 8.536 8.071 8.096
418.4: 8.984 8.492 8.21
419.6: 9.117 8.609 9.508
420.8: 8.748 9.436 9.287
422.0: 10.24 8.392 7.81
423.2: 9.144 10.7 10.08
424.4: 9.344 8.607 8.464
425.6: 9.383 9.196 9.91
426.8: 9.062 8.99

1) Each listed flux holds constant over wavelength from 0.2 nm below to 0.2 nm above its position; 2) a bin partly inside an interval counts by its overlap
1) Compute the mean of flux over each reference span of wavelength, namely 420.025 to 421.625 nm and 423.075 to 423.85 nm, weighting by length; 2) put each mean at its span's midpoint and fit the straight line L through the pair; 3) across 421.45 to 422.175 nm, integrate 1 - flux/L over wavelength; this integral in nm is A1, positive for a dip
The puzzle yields -0.02 nm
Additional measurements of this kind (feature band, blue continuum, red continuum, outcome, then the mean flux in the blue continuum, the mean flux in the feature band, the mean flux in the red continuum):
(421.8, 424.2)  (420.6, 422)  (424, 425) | -0.038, 9.31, 9.39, 9.2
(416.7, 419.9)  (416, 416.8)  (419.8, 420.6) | 0.090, 8.56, 8.56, 9.06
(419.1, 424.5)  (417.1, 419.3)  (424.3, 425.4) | -0.382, 8.4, 9.2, 8.76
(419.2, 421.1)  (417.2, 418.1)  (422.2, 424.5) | -0.064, 8.18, 8.94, 9.24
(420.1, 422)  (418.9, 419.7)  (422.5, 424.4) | -0.085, 8.59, 9.32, 9.37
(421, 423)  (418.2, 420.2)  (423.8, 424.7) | 0.031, 8.68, 9.03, 9.59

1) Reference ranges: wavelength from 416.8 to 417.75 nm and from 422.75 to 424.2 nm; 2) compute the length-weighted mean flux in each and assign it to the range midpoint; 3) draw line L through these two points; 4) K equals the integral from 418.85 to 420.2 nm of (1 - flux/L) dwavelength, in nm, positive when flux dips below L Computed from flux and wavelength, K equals 0.04 nm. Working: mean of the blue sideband 8.49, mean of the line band 8.63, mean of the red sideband 9.6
